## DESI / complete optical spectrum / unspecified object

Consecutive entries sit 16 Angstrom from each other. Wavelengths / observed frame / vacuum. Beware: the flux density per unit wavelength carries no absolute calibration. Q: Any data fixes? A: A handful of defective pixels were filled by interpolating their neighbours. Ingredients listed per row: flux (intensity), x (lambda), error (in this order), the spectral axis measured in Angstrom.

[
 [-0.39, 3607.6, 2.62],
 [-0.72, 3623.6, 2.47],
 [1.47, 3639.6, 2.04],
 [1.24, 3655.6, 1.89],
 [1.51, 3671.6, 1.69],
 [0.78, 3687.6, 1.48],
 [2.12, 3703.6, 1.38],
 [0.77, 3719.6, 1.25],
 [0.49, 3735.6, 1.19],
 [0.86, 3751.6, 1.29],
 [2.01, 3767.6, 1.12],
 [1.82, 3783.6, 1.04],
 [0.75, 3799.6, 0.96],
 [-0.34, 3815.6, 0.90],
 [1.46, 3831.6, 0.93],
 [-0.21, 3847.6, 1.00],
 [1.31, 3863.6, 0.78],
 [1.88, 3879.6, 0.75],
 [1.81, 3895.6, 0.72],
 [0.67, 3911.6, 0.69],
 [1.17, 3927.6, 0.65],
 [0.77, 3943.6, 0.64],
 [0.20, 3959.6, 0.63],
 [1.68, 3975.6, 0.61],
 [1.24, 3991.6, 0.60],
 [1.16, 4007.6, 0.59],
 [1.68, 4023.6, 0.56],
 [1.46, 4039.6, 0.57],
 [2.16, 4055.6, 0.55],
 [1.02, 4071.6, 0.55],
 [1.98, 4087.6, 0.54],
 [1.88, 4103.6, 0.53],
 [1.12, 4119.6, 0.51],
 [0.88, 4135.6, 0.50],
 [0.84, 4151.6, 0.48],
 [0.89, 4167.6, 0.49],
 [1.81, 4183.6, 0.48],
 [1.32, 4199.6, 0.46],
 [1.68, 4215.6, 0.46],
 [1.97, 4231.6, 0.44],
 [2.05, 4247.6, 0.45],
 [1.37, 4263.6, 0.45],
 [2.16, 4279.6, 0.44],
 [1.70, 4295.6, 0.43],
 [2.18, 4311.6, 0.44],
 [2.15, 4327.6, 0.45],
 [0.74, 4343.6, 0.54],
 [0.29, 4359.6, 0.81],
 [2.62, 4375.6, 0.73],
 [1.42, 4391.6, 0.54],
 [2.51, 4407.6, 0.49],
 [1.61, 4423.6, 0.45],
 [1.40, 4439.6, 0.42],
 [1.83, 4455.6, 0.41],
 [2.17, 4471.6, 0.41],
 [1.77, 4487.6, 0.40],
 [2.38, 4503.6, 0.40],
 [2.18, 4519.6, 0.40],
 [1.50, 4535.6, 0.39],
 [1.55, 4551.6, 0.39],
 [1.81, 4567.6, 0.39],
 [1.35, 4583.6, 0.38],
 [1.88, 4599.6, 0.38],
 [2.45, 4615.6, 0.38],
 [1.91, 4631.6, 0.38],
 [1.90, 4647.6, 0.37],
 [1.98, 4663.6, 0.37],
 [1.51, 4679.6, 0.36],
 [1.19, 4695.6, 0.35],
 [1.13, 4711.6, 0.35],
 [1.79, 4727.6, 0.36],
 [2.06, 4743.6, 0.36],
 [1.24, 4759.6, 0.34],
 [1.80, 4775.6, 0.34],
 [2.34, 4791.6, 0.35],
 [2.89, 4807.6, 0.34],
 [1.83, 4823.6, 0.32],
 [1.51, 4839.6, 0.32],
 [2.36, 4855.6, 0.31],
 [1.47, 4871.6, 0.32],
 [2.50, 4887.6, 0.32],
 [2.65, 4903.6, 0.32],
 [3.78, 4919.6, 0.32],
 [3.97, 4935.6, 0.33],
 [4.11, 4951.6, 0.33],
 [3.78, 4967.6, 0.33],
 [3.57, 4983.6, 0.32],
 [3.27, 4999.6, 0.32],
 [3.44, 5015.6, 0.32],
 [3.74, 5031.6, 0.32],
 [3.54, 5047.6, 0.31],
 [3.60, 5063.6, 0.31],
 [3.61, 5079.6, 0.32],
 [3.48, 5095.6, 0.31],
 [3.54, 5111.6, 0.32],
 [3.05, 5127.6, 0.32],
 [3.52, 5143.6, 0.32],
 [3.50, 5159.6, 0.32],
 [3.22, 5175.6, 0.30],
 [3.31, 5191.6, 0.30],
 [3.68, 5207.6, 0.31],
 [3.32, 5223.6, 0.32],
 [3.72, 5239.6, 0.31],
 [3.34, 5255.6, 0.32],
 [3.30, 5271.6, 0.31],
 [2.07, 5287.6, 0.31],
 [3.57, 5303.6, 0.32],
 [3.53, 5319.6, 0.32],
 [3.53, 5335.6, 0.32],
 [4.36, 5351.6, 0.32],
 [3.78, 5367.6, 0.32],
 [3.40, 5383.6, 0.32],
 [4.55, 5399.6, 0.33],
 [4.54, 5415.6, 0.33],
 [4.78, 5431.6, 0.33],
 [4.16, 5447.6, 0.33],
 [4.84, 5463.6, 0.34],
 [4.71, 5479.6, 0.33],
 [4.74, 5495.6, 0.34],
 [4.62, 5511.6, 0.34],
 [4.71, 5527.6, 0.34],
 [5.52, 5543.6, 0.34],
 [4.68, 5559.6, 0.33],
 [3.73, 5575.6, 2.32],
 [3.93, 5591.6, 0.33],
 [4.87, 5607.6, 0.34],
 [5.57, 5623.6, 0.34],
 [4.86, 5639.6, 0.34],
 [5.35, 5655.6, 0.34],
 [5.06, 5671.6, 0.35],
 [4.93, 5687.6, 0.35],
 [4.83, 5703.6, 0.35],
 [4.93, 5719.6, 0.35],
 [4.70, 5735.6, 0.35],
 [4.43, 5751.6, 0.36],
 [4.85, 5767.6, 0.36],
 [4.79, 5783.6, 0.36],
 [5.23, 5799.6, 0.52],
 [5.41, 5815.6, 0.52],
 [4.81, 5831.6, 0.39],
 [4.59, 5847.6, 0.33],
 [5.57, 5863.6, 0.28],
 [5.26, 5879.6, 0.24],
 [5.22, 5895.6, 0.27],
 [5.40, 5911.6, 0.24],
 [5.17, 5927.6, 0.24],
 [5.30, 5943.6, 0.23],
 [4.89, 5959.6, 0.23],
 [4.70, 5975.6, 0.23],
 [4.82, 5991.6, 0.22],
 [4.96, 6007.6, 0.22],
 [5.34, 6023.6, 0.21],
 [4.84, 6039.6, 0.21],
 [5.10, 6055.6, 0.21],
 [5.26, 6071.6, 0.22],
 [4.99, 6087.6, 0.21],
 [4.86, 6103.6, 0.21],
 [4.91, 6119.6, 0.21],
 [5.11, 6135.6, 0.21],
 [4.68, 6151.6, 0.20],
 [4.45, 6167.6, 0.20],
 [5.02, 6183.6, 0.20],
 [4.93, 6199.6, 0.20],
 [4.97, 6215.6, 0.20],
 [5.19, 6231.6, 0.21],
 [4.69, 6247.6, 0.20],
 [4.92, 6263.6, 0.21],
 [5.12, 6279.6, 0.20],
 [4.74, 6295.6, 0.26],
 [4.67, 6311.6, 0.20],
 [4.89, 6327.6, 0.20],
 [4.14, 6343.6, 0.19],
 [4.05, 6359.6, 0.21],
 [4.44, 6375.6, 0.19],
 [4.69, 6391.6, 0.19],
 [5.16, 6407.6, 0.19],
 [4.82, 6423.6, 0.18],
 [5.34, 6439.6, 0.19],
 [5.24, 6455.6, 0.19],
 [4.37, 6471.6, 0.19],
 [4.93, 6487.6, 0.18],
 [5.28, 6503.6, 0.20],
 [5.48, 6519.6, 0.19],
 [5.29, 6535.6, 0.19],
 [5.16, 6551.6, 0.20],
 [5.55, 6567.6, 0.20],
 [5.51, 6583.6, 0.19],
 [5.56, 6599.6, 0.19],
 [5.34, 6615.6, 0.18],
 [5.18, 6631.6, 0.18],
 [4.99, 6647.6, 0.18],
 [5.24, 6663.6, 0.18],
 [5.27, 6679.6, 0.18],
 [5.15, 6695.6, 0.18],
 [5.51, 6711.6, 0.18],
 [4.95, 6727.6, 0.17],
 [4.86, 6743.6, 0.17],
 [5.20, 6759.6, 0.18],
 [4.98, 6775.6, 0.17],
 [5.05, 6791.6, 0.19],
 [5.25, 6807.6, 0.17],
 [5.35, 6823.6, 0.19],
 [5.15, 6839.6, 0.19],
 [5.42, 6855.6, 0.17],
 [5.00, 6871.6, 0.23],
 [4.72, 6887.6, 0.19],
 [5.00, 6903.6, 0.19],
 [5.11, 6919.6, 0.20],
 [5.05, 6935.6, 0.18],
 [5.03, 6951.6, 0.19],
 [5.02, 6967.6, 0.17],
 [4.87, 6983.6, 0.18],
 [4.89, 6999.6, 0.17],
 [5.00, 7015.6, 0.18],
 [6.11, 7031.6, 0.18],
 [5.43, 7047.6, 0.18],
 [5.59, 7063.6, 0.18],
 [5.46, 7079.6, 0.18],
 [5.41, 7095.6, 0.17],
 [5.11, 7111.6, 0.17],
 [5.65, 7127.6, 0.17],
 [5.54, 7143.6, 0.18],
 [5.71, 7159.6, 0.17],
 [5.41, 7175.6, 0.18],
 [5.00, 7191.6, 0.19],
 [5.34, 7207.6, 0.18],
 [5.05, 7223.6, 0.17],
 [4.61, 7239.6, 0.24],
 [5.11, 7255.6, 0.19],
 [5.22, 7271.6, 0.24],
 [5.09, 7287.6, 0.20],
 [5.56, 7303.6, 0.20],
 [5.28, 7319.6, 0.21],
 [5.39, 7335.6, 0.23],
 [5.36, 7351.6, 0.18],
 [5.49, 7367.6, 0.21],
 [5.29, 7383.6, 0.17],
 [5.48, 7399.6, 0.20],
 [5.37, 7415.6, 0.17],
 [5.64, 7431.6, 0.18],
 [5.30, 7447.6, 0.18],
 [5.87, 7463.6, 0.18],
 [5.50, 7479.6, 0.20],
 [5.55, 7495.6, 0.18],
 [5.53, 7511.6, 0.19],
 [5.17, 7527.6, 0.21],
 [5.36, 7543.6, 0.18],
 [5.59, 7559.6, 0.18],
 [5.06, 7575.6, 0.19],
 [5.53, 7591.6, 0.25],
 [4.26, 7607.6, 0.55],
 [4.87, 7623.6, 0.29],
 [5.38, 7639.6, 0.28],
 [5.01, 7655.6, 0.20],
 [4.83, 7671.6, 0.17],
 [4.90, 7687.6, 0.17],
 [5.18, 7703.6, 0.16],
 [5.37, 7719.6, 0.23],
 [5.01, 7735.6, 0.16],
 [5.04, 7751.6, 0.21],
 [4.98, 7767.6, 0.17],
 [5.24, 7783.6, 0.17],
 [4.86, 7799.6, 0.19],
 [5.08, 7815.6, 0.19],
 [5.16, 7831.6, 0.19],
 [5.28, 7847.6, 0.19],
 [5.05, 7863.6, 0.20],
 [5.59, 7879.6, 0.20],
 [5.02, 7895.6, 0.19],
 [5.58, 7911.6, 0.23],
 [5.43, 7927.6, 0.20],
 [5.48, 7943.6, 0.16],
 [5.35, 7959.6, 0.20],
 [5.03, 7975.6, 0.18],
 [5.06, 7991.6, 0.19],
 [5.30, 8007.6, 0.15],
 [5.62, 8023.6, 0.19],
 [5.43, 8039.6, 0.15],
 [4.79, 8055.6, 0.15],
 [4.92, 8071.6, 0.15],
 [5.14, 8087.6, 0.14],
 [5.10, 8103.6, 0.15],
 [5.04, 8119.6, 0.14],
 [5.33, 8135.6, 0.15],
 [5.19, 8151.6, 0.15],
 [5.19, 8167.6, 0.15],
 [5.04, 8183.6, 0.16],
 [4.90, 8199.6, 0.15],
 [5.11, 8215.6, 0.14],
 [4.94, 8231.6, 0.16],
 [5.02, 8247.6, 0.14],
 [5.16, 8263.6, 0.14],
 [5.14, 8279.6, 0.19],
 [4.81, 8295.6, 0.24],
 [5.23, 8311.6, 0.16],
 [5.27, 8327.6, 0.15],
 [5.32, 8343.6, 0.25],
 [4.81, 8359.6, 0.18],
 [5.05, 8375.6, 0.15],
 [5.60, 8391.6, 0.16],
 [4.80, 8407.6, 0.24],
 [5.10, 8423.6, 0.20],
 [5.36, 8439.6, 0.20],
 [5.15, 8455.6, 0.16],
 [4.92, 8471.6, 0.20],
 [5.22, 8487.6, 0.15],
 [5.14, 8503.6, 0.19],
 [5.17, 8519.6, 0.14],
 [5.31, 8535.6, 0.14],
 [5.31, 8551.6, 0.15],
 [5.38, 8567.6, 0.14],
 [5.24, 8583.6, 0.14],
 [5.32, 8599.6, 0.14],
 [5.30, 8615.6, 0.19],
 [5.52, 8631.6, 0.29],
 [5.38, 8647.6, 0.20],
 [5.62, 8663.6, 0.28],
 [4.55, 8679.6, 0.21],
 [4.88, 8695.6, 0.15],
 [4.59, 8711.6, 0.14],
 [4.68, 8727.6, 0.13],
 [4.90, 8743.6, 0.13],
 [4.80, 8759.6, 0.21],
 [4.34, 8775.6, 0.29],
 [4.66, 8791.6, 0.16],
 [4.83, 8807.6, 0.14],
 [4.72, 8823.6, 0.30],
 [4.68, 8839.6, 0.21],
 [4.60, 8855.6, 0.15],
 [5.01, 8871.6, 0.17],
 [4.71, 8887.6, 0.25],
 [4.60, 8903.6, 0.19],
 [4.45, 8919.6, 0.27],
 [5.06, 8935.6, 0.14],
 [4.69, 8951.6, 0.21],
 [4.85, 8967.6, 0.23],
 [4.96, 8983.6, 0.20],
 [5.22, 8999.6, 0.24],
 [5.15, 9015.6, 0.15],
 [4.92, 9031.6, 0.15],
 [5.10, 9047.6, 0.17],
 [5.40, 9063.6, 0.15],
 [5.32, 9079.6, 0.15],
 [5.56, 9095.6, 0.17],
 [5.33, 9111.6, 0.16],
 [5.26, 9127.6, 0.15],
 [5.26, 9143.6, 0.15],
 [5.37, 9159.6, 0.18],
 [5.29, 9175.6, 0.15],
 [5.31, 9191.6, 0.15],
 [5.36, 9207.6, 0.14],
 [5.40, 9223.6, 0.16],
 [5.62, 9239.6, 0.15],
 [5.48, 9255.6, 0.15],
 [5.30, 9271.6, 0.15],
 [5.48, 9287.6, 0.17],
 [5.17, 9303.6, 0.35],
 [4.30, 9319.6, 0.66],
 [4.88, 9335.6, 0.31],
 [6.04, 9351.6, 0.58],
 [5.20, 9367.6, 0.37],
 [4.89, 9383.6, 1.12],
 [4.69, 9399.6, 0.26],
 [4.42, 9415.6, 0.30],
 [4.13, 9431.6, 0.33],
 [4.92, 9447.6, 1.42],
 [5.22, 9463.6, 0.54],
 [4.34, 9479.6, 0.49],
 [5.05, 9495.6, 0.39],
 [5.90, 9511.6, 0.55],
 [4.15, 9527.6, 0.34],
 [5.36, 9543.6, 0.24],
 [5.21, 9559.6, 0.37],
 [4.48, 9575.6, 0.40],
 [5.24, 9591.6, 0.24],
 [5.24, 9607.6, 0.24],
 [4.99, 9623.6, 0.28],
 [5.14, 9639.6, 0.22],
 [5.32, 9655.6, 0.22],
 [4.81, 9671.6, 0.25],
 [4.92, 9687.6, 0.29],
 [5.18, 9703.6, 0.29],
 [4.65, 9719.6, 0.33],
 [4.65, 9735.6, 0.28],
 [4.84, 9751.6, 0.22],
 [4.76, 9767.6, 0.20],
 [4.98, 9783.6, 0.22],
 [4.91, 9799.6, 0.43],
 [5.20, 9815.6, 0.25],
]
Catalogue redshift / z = 0.228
